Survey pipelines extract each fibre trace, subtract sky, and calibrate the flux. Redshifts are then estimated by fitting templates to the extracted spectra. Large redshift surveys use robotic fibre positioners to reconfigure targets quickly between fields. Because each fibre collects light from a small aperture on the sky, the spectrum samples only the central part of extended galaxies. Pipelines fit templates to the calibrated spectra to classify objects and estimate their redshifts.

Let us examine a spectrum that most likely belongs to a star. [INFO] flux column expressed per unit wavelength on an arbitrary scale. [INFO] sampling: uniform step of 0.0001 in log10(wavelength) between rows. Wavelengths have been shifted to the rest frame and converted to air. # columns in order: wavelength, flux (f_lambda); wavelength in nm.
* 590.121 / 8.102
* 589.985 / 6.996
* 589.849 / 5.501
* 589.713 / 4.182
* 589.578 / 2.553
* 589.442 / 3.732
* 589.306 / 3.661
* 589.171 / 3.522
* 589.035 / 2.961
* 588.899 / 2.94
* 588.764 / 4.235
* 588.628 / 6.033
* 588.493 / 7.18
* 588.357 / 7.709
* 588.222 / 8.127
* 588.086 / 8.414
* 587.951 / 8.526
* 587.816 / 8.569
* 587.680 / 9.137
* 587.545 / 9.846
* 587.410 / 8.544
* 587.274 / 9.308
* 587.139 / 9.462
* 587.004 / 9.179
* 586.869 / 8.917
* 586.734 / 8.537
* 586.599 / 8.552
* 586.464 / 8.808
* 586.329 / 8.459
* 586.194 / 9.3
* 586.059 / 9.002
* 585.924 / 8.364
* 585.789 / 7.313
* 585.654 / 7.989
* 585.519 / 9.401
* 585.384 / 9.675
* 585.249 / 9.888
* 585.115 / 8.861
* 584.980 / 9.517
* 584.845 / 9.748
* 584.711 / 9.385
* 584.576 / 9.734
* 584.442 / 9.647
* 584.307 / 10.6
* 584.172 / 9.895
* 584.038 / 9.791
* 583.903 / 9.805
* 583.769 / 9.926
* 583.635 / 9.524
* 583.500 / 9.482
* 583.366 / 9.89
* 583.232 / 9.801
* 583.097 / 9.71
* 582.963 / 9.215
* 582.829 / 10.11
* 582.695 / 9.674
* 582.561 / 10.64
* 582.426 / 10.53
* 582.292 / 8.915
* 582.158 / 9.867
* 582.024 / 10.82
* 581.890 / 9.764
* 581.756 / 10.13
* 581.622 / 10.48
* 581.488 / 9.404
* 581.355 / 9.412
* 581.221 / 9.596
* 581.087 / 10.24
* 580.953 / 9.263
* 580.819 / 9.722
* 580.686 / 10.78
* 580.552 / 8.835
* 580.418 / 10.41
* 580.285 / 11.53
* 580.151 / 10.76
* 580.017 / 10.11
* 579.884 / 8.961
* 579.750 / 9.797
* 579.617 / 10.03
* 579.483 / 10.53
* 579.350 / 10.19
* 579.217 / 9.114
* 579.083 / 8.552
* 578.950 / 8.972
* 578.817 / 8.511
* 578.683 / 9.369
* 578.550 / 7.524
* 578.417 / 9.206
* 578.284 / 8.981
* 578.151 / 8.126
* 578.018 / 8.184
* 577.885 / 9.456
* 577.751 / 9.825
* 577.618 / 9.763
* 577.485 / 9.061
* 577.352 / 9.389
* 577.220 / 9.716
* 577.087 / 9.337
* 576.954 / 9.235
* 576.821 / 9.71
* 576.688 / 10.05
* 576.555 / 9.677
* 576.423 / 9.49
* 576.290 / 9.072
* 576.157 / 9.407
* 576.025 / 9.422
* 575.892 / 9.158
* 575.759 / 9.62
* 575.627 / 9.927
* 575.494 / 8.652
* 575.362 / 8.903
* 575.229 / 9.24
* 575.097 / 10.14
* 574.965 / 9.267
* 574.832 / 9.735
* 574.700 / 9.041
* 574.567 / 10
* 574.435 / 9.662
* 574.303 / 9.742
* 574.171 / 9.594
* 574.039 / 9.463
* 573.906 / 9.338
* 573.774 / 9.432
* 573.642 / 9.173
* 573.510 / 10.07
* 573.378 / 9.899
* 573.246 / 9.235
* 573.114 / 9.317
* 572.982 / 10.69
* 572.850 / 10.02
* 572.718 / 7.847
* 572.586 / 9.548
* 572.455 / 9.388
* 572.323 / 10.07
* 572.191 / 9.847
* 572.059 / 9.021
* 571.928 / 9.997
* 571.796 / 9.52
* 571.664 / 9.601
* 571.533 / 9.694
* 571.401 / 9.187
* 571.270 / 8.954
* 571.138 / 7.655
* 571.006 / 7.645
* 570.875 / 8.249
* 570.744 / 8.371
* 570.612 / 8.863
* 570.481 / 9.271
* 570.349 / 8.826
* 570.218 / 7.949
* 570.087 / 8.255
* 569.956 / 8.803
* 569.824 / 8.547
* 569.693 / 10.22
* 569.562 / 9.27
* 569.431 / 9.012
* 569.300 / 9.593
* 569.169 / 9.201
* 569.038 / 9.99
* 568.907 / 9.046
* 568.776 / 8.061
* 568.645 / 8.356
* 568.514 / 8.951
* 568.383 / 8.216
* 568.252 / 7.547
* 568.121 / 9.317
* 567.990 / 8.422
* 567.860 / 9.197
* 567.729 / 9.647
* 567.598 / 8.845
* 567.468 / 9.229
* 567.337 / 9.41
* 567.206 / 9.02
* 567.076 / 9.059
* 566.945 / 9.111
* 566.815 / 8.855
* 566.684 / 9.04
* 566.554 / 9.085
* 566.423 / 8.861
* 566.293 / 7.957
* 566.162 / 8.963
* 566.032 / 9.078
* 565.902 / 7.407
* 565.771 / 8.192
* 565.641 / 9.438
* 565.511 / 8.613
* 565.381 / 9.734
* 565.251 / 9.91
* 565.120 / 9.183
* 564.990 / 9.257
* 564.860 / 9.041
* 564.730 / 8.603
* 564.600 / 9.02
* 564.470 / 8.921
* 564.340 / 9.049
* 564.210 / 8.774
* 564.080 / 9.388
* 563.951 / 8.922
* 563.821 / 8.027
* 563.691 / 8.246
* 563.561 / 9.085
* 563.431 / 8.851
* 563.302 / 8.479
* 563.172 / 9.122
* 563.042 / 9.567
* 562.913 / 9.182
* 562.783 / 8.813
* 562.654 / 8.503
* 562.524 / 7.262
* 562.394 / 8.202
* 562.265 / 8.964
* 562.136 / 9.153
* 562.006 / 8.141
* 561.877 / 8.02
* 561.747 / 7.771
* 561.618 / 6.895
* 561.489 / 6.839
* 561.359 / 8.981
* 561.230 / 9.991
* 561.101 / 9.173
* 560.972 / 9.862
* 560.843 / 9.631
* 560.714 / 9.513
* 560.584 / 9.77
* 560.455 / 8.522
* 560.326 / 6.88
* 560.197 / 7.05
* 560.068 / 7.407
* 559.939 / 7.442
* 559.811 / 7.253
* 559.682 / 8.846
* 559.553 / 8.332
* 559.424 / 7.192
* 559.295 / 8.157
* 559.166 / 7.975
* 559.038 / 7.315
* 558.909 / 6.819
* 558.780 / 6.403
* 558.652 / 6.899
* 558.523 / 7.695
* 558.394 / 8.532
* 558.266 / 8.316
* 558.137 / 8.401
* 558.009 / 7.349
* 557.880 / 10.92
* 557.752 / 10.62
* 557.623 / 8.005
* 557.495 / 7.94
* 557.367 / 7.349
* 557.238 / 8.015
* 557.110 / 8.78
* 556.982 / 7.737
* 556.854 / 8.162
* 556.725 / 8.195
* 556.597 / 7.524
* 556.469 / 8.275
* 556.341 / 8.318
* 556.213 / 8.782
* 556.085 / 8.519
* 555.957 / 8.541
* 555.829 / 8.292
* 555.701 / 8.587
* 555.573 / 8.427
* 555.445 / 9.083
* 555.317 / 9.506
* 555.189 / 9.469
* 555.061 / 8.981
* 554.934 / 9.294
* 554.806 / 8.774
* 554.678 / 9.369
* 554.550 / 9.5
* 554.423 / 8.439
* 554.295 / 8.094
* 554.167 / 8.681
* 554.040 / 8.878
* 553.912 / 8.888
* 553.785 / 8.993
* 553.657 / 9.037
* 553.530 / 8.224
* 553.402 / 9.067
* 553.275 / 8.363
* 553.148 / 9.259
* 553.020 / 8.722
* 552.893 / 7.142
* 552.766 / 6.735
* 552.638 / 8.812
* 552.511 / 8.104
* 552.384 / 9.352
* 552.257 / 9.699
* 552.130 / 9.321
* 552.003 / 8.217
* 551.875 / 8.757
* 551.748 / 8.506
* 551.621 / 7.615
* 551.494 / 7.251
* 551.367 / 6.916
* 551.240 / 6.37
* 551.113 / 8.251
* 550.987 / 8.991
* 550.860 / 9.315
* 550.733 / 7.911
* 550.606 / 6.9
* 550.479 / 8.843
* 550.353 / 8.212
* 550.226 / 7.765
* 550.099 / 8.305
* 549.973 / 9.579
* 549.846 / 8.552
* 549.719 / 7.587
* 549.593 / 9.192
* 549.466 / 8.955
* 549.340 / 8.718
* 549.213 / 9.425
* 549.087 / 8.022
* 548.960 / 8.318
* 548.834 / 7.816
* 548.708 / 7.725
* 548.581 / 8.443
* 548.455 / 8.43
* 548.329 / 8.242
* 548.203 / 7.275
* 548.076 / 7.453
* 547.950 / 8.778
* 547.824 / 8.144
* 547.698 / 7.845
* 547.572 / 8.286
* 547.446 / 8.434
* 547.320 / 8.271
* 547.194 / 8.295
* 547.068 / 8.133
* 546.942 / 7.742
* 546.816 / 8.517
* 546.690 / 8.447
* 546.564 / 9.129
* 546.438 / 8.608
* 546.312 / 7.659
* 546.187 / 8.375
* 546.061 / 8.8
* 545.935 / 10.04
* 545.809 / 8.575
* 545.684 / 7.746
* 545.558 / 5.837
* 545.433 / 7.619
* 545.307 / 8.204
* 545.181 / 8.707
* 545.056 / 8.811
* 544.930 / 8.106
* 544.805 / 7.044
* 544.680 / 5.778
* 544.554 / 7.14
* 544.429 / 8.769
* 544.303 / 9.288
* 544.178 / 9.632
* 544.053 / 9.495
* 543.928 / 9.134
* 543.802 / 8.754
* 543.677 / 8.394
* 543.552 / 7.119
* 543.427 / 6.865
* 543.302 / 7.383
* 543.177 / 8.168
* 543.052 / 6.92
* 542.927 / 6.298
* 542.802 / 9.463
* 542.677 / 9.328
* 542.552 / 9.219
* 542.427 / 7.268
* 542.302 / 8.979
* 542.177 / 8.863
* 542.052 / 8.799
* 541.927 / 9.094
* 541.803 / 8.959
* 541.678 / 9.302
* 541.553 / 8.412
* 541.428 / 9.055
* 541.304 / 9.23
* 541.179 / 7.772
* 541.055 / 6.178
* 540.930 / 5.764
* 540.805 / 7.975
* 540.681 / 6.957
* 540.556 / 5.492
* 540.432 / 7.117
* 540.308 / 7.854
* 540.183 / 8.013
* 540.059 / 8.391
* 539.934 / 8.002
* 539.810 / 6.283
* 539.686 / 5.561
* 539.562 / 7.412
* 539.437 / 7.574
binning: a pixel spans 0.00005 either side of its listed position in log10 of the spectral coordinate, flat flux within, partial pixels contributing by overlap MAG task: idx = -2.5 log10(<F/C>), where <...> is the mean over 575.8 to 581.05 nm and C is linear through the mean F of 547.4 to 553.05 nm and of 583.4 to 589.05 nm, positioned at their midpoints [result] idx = -0.11 mag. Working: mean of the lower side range 8.25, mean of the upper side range 8.64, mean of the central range 9.47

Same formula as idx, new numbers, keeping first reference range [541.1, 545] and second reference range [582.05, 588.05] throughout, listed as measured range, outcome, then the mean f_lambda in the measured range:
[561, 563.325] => 0.033 mag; 8.52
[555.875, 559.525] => 0.074 mag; 8.1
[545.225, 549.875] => 0.022 mag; 8.26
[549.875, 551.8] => 0.059 mag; 8.06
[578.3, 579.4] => 0.033 mag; 8.91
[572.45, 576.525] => -0.045 mag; 9.47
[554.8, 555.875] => -0.042 mag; 8.95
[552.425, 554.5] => 0.011 mag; 8.48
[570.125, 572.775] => 0.005 mag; 8.97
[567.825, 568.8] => 0.053 mag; 8.51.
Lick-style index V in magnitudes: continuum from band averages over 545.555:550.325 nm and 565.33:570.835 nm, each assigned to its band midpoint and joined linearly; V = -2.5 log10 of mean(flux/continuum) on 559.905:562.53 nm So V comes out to 0.04 mag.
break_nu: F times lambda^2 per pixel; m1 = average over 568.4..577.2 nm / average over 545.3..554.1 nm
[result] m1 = 1.2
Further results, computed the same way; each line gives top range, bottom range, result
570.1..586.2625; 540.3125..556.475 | 1.26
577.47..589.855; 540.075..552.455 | 1.22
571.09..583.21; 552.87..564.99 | 1.20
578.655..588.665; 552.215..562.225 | 1.23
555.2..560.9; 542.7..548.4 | 1.06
